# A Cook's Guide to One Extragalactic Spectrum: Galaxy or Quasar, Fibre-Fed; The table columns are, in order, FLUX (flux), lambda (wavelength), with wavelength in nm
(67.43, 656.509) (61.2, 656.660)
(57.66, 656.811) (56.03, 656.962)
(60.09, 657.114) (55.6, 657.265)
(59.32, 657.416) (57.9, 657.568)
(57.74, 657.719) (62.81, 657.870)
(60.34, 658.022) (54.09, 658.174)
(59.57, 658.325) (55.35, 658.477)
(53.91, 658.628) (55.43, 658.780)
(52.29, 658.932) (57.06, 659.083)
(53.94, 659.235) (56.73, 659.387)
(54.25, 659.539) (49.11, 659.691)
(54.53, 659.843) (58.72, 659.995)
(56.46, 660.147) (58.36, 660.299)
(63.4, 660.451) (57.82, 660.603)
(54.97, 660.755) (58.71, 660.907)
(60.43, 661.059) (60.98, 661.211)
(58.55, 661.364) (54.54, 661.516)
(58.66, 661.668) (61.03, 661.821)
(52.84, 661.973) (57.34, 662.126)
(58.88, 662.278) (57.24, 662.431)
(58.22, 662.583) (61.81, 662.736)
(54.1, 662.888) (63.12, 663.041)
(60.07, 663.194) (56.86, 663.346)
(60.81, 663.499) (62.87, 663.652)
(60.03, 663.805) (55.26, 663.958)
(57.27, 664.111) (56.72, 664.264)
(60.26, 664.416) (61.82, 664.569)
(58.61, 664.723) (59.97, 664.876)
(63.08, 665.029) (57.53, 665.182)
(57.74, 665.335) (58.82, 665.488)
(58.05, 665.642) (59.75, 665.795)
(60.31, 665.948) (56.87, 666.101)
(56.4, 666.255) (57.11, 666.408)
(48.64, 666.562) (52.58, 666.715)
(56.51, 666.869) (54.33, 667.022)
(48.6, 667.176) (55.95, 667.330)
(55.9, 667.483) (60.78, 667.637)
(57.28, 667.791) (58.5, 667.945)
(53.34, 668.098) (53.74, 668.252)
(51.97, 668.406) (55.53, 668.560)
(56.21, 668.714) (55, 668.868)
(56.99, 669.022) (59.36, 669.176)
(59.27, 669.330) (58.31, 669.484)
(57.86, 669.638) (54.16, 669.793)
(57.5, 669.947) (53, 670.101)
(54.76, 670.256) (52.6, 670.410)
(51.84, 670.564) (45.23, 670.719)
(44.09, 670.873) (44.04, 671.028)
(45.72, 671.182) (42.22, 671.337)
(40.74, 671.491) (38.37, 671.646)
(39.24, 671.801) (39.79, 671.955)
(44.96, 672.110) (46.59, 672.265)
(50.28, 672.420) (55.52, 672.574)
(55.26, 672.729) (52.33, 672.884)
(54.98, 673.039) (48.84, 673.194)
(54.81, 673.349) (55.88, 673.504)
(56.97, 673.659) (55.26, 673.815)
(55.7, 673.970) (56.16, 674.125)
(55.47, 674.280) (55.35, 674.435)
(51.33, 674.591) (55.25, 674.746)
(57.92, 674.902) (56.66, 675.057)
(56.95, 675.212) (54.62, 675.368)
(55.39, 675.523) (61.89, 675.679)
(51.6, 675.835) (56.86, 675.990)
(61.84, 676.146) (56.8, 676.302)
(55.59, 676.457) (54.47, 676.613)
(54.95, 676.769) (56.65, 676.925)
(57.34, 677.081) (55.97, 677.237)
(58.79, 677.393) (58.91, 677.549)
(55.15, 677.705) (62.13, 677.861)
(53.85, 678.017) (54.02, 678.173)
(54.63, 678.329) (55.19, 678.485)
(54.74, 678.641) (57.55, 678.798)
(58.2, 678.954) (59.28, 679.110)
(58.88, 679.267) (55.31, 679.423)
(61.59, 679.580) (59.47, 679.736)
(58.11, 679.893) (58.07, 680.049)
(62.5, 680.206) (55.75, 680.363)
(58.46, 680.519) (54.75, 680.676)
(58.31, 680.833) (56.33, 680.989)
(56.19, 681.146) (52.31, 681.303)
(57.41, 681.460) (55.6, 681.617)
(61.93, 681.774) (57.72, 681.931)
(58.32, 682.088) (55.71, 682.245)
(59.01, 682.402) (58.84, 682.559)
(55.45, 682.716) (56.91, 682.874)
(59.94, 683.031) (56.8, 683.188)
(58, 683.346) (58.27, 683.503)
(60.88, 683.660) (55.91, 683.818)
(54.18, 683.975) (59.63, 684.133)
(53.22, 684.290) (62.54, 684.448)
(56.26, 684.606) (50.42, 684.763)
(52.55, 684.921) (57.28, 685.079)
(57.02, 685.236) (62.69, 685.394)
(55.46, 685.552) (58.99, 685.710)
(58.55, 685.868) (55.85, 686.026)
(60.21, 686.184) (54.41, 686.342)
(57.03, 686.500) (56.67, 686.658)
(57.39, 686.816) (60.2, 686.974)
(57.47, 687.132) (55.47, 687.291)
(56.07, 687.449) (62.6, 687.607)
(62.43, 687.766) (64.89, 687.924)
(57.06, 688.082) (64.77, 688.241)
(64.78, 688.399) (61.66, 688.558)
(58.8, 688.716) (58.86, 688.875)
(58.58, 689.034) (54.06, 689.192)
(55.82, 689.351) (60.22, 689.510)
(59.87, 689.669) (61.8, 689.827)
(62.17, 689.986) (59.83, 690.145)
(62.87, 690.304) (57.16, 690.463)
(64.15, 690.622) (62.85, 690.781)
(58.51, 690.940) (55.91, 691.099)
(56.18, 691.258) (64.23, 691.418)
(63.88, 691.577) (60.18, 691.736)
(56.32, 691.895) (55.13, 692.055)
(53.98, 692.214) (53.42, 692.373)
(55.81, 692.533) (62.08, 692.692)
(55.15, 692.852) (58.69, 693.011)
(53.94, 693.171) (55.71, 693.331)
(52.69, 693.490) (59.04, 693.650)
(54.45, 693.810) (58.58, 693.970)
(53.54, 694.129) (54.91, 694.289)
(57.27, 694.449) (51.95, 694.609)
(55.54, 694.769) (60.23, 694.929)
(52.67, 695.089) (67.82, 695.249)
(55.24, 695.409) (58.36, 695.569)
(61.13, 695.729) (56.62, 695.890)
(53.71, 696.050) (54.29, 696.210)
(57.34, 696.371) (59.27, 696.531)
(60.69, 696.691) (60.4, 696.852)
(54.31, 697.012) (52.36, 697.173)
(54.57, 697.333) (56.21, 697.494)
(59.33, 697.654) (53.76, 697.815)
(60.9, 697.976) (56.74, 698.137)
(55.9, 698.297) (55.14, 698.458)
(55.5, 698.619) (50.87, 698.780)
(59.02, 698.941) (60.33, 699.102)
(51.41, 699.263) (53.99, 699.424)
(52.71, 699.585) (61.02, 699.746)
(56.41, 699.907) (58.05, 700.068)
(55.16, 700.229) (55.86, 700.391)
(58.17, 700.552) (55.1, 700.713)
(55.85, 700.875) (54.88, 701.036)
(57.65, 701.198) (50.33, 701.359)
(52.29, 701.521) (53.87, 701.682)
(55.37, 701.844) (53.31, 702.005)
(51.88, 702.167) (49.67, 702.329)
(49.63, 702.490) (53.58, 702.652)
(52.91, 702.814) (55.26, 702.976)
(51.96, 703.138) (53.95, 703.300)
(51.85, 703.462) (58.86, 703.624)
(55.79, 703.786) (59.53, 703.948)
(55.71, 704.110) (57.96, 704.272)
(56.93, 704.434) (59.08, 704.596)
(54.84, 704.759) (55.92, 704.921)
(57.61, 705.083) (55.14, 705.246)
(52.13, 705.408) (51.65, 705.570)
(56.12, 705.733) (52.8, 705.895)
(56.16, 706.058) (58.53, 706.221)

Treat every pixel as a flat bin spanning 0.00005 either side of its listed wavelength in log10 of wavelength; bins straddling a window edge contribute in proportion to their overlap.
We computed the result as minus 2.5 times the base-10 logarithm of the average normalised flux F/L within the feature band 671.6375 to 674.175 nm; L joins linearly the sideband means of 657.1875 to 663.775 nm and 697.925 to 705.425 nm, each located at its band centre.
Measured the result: 0.12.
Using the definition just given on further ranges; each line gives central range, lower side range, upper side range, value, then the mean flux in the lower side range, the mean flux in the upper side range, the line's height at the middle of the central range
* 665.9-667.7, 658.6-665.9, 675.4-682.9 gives 0.05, 57.9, 57.2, 57.7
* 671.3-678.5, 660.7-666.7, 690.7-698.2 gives 0.08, 58.3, 57.1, 57.9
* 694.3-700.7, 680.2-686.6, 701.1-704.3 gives -0.03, 57.2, 54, 54.9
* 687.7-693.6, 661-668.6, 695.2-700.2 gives -0.04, 57.5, 56.8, 57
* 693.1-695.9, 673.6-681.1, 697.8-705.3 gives -0.02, 56.8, 55.3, 55.7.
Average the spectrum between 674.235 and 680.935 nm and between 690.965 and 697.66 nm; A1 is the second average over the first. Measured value 1.00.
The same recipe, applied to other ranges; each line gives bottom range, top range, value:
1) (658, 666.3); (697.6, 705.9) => 0.95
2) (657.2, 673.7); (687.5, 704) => 1.03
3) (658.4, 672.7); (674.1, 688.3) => 1.04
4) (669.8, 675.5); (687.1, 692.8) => 1.16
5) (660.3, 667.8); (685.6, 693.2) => 1.02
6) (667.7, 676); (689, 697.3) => 1.09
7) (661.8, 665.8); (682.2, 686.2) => 0.97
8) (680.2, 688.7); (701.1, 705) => 0.94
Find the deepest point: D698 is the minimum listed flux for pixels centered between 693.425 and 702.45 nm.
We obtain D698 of 49.67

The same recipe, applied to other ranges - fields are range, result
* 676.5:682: 52.31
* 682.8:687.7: 50.42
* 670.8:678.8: 38.37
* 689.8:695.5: 51.95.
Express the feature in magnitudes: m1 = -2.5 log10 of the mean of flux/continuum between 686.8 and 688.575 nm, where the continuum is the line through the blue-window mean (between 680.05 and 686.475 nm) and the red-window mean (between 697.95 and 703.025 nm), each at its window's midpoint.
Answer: -0.07 mag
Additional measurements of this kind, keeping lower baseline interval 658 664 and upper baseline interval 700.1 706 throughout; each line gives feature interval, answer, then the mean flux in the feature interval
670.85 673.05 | 0.226 mag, 46.1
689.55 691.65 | -0.097 mag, 60.7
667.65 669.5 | 0.011 mag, 56.4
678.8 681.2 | -0.036 mag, 58.1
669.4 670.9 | 0.071 mag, 53.3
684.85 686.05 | -0.029 mag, 57.4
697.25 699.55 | -0.017 mag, 55.9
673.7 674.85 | 0.031 mag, 55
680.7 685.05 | -0.018 mag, 57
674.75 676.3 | -0.009 mag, 57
